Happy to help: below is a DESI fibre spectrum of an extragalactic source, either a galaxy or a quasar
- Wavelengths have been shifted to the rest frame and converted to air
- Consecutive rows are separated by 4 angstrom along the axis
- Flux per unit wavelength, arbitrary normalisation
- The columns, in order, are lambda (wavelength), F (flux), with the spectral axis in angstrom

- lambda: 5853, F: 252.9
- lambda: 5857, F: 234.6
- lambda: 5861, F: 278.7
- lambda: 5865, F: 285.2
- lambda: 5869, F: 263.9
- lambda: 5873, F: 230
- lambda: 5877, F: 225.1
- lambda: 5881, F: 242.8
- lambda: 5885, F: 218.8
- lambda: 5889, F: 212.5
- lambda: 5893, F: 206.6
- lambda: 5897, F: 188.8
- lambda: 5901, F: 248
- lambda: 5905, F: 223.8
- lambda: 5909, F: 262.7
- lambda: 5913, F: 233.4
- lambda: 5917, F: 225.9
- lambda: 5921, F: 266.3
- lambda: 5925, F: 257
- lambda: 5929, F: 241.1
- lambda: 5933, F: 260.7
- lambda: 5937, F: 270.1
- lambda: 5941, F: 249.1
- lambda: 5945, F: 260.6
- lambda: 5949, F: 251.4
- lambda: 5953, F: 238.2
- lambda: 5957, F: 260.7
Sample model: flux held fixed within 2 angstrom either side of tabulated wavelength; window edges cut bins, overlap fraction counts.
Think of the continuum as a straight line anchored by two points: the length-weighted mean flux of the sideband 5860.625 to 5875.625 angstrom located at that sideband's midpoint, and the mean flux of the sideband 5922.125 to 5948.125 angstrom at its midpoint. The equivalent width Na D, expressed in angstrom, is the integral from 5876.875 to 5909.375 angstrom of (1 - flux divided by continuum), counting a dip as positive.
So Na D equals 4.5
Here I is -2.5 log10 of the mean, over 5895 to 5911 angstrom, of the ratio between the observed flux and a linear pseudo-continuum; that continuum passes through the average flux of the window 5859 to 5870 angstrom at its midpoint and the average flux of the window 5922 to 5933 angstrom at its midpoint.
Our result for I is 0.14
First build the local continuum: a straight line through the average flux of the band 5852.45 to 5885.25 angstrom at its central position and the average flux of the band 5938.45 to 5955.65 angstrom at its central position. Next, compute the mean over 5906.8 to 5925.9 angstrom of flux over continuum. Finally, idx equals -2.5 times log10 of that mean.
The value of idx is 0.01 mag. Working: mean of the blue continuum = 249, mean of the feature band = 248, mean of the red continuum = 251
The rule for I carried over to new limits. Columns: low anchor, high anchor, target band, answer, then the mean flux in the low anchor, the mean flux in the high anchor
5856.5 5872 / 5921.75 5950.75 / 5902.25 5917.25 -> 0.094 mag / 266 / 256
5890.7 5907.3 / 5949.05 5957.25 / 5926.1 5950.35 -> -0.072 mag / 218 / 248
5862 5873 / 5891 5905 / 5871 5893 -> 0.085 mag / 267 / 216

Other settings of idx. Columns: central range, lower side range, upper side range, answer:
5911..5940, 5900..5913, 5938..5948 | -0.003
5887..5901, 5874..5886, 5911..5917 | 0.105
